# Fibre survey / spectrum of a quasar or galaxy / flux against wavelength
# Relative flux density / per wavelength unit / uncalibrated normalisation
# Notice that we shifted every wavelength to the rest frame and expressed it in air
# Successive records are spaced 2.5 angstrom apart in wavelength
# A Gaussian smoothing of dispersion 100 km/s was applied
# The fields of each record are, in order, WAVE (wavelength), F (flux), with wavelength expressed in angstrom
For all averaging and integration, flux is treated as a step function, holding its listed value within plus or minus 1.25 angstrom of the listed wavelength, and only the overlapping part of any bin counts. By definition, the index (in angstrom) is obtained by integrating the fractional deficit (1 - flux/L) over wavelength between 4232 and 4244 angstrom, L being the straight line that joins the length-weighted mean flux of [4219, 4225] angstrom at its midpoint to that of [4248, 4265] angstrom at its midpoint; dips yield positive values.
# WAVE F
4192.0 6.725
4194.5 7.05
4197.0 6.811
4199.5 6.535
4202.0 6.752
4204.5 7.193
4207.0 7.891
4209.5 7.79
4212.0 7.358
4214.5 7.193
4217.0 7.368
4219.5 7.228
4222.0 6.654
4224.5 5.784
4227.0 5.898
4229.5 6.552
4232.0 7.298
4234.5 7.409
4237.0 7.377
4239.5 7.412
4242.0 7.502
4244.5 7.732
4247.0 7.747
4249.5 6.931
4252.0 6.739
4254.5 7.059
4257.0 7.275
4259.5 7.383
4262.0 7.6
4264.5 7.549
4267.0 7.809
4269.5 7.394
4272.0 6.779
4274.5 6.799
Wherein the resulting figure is -1.0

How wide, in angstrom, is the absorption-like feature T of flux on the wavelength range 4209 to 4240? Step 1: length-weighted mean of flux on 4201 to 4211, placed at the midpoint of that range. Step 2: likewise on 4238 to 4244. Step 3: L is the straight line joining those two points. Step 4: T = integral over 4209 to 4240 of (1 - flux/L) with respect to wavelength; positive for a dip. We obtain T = 1.9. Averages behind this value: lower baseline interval 7.42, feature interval 7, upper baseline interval 7.49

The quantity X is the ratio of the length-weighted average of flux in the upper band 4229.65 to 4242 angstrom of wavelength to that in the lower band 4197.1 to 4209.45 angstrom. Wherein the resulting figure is 1.03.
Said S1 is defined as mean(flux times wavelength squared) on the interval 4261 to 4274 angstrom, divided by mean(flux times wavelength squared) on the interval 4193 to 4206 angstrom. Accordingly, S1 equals 1.11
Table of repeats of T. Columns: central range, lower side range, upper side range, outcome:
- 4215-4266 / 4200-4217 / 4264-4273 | 1.59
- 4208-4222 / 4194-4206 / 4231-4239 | -0.48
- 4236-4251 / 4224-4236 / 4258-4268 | -0.88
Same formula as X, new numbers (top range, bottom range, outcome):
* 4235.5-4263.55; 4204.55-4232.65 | 1.05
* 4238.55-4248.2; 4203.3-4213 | 1.01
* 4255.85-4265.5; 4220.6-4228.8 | 1.21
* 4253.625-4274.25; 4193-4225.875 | 1.04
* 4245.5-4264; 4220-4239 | 1.08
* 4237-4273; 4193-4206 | 1.07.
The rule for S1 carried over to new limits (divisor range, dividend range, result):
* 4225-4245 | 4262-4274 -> 1.06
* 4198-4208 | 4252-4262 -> 1.05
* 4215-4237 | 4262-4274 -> 1.10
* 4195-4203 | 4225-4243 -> 1.06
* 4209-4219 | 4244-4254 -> 1.00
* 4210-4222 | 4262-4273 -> 1.05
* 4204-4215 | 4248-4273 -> 0.99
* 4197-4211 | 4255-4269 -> 1.07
